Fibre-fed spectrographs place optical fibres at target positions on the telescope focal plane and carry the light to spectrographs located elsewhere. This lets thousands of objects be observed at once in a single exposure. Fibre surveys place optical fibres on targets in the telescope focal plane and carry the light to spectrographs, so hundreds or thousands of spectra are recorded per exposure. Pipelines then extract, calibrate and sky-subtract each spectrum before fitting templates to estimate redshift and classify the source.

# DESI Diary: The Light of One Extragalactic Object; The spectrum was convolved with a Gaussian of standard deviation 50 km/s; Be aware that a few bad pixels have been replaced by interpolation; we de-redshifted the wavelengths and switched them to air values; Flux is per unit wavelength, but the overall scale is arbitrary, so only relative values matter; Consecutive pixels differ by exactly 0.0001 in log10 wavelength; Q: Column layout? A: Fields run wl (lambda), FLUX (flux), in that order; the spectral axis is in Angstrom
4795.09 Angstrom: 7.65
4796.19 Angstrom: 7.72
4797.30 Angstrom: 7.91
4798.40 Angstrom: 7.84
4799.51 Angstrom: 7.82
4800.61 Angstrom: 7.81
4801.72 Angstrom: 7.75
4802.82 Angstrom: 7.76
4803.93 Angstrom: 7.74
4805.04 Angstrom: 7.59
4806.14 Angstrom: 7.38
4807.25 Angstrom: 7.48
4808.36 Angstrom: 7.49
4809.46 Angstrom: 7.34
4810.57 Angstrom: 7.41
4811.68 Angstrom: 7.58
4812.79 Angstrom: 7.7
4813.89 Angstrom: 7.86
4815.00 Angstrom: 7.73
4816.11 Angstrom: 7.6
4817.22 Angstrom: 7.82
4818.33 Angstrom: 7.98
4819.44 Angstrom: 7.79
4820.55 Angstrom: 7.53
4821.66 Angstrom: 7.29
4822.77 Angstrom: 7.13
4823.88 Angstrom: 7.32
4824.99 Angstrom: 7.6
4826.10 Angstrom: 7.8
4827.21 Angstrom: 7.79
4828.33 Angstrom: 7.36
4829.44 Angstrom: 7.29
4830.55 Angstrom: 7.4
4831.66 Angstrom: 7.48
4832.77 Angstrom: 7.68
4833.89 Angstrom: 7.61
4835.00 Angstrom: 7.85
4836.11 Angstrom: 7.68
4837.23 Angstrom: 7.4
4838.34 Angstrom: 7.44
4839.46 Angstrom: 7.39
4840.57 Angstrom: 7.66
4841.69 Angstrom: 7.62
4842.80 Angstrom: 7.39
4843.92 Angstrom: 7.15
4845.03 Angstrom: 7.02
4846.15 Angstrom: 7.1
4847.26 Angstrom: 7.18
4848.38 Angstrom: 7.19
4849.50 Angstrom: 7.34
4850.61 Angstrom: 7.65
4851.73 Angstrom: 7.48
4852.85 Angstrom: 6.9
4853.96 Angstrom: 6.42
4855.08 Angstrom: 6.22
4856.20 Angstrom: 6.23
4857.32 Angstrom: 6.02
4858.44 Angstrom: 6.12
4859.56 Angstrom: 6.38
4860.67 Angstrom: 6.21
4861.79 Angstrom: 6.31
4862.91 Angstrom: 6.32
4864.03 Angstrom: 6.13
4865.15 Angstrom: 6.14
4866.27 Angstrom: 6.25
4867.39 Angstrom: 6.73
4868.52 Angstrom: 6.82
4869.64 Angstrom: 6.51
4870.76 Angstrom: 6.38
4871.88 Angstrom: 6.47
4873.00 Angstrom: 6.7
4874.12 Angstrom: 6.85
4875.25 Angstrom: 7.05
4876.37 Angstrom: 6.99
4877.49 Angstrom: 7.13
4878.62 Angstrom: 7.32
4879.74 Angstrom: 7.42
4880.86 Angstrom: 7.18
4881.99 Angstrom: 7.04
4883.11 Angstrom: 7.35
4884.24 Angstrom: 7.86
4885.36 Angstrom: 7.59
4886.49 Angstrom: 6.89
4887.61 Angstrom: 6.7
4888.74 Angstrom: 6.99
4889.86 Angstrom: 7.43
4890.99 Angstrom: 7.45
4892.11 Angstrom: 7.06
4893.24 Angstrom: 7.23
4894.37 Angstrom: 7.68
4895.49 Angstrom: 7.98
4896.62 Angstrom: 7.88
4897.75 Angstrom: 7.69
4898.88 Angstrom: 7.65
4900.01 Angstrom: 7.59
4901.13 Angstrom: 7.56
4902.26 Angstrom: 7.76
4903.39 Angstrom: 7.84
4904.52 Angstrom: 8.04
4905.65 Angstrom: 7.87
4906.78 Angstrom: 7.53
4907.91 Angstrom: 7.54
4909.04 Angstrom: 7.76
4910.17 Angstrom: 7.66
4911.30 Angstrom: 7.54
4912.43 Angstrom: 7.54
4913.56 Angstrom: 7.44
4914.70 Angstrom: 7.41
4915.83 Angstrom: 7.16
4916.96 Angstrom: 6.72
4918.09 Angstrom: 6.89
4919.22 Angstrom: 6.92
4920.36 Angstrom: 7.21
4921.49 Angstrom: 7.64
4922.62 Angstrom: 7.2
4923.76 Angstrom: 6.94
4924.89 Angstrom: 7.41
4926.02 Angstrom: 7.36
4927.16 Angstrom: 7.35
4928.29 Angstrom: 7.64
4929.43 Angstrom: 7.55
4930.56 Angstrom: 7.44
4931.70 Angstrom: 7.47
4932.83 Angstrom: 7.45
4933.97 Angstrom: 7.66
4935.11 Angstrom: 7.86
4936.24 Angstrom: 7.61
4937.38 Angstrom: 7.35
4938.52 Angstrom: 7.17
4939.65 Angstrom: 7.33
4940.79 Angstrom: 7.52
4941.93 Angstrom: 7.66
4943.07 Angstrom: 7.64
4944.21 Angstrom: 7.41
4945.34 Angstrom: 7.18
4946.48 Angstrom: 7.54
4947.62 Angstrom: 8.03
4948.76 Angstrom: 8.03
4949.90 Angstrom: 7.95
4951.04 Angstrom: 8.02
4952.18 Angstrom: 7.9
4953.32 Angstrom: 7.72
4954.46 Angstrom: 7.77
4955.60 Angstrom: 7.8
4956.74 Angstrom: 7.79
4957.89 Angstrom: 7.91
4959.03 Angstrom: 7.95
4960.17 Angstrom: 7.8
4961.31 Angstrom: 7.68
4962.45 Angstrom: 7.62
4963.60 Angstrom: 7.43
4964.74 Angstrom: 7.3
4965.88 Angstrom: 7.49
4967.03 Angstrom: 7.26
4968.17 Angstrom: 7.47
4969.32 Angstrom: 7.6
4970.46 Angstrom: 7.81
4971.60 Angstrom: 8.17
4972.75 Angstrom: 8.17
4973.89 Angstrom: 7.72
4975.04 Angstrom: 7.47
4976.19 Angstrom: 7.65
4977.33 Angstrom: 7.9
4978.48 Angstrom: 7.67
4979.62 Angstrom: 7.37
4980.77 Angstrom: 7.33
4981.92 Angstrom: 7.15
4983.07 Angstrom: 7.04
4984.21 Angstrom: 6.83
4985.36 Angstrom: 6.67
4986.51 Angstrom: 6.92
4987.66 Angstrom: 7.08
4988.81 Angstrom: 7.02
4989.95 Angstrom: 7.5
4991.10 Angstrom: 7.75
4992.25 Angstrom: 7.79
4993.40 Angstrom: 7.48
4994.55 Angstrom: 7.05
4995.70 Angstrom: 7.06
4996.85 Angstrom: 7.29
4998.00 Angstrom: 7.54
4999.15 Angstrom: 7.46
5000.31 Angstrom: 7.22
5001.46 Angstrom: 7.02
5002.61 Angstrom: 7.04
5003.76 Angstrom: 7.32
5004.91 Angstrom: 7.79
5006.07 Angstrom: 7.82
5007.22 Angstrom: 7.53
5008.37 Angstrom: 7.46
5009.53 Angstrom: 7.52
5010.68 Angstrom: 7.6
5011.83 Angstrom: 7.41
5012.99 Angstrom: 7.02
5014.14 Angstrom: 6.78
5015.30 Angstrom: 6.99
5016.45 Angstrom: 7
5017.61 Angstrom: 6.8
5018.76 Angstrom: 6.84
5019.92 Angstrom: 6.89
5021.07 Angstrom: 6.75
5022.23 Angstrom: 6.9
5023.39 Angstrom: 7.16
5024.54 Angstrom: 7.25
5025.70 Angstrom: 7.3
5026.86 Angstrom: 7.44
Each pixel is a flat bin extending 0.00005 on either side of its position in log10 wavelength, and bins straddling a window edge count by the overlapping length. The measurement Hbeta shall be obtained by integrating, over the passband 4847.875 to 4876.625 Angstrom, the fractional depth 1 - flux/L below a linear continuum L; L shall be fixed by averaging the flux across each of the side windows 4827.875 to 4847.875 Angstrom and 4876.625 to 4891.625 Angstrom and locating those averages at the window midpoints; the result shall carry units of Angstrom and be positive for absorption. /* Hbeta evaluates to 2.88 Angstrom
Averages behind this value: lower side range 7.43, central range 6.6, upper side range 7.25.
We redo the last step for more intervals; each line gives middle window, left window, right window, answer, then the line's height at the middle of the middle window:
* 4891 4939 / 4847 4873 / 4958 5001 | -3.46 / 6.98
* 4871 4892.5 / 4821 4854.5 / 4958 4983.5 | 0.98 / 7.46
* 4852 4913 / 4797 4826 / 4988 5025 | 3.35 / 7.49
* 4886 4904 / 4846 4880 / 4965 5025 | -1.62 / 6.85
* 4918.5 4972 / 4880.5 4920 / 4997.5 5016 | -1.26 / 7.4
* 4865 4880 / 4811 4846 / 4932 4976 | 1.60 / 7.58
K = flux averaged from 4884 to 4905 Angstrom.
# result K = 7.51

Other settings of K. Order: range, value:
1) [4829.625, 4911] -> 7.16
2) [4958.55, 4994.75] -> 7.48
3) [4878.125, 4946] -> 7.44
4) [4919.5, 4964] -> 7.59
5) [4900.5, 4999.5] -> 7.51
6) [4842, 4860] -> 6.88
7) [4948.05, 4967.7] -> 7.73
